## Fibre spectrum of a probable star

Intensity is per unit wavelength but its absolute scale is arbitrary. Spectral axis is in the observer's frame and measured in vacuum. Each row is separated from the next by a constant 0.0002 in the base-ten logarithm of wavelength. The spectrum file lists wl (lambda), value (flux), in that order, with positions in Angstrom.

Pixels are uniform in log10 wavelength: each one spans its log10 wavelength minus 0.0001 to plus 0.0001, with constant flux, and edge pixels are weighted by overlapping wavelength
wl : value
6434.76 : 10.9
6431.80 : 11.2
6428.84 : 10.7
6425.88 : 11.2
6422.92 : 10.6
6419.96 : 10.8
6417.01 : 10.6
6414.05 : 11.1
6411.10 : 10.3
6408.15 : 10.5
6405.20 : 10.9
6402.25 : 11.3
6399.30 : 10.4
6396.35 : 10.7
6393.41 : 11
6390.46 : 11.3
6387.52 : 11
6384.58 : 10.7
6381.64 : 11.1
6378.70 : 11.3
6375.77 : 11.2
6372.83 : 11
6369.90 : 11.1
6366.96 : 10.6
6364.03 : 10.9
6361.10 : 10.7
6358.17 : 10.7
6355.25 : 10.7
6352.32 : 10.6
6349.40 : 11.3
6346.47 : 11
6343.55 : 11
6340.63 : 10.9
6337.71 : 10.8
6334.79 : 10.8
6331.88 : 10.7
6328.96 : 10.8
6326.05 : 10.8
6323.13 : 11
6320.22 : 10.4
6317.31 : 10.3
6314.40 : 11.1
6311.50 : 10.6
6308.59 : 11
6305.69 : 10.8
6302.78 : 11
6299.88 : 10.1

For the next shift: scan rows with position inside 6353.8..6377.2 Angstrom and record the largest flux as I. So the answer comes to 11.2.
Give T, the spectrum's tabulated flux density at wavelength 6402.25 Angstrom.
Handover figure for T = 11.3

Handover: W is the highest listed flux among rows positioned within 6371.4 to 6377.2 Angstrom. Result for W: 11.2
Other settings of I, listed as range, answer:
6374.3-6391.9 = 11.3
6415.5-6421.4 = 10.8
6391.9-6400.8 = 11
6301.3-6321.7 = 11.1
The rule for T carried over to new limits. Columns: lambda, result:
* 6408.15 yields 10.5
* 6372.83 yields 11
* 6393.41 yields 11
